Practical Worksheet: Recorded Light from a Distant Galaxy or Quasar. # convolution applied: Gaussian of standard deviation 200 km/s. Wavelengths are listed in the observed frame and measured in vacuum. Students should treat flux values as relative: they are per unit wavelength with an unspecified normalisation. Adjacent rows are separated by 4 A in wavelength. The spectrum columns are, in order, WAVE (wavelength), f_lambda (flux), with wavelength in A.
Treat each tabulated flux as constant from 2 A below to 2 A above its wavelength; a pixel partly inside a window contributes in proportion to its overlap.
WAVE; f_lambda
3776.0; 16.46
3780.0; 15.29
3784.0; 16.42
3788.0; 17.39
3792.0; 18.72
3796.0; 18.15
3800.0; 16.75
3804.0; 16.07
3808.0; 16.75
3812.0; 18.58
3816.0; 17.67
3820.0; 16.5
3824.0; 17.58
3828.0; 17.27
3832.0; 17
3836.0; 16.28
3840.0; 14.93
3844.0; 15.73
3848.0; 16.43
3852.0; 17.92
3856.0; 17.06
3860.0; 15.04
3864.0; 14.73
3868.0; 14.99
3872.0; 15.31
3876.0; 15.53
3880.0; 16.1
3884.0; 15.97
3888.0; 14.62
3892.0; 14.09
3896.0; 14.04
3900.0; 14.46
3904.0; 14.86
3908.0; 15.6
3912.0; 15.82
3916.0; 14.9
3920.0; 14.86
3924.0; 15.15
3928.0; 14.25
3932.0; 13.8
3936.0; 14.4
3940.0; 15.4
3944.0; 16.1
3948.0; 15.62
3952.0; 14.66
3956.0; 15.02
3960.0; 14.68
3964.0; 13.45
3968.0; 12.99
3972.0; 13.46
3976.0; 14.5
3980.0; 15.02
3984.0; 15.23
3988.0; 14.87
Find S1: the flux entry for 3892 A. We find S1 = 14.09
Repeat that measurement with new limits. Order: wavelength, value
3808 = 16.75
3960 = 14.68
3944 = 16.1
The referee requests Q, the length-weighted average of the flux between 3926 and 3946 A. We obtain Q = 14.8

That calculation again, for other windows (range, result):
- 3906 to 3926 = 15.3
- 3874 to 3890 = 15.6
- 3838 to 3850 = 15.7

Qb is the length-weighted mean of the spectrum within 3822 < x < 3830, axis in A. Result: 17.4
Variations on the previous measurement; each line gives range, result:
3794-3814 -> 17.3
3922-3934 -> 14.4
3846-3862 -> 16.6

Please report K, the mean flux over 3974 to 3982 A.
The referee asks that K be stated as 14.8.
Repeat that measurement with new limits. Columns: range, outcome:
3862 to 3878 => 15.1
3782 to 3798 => 17.7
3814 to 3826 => 17.2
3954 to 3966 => 14.4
